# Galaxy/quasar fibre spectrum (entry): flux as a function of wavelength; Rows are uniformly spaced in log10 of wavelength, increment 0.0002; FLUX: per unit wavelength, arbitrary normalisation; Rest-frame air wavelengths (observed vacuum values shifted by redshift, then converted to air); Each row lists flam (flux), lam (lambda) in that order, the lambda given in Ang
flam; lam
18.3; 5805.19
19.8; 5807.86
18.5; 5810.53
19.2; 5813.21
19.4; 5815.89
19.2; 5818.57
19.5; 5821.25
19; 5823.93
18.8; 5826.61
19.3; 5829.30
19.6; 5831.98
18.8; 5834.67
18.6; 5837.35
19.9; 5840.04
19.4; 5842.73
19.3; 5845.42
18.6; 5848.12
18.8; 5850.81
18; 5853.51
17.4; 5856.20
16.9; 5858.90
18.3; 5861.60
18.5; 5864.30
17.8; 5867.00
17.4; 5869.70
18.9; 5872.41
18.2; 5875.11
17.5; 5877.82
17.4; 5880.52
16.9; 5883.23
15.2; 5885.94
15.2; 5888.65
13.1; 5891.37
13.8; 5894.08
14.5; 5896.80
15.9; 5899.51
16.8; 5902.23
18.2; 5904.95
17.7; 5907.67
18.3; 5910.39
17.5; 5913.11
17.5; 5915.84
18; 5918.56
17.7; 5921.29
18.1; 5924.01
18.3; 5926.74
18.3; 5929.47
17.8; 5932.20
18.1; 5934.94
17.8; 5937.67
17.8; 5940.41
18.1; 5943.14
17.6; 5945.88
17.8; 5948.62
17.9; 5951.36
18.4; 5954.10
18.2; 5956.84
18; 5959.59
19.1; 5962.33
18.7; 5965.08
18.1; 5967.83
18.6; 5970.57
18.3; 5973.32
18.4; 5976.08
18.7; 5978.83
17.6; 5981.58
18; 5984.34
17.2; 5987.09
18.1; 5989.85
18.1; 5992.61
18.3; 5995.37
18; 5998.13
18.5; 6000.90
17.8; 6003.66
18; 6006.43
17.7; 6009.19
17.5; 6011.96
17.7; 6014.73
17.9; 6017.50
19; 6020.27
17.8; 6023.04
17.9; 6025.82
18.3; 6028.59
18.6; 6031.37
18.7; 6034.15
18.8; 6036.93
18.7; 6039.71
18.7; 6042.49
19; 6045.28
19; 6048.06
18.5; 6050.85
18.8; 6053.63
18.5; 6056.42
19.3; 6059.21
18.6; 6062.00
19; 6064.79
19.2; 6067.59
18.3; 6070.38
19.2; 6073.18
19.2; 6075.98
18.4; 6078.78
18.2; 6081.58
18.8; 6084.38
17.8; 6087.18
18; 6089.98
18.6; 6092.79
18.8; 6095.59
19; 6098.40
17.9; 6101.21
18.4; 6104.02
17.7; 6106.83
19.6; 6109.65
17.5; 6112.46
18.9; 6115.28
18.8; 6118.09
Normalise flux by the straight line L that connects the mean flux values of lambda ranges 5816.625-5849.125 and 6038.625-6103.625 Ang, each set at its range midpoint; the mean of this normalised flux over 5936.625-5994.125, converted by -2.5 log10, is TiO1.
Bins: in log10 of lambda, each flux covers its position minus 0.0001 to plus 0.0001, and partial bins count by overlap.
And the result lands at 0.05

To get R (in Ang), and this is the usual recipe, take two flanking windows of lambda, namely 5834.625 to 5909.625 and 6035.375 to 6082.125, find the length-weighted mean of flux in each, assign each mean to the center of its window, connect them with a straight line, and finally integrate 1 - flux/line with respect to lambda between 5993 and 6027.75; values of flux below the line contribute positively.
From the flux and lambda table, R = 0.8 Ang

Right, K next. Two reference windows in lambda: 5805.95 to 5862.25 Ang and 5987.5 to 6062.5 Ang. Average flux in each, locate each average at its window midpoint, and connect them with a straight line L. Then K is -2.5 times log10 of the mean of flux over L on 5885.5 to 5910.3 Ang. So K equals 0.19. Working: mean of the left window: 18.9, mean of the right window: 18.3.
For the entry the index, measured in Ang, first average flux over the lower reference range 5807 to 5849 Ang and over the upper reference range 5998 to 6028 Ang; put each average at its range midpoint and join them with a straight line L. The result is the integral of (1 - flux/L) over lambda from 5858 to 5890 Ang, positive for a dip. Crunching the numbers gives 2.6 Ang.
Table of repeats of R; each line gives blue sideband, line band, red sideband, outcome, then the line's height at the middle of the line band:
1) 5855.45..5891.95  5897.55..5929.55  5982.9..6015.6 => -0.43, 17.4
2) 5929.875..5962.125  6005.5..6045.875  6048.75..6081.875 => 0.55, 18.5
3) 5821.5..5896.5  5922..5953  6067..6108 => 0.10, 18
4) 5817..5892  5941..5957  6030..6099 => 0.35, 18.4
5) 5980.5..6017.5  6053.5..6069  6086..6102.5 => -0.60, 18.2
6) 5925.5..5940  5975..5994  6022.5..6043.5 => 0.25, 18.3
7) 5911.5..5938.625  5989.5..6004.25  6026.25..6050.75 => 0.20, 18.4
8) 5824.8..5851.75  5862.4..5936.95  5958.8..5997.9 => 6.27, 18.7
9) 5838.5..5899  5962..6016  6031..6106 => 0.04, 18.1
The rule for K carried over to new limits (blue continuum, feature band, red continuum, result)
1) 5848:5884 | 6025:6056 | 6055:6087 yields 0.00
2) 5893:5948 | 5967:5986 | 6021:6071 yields -0.02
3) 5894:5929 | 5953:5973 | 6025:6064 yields -0.04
